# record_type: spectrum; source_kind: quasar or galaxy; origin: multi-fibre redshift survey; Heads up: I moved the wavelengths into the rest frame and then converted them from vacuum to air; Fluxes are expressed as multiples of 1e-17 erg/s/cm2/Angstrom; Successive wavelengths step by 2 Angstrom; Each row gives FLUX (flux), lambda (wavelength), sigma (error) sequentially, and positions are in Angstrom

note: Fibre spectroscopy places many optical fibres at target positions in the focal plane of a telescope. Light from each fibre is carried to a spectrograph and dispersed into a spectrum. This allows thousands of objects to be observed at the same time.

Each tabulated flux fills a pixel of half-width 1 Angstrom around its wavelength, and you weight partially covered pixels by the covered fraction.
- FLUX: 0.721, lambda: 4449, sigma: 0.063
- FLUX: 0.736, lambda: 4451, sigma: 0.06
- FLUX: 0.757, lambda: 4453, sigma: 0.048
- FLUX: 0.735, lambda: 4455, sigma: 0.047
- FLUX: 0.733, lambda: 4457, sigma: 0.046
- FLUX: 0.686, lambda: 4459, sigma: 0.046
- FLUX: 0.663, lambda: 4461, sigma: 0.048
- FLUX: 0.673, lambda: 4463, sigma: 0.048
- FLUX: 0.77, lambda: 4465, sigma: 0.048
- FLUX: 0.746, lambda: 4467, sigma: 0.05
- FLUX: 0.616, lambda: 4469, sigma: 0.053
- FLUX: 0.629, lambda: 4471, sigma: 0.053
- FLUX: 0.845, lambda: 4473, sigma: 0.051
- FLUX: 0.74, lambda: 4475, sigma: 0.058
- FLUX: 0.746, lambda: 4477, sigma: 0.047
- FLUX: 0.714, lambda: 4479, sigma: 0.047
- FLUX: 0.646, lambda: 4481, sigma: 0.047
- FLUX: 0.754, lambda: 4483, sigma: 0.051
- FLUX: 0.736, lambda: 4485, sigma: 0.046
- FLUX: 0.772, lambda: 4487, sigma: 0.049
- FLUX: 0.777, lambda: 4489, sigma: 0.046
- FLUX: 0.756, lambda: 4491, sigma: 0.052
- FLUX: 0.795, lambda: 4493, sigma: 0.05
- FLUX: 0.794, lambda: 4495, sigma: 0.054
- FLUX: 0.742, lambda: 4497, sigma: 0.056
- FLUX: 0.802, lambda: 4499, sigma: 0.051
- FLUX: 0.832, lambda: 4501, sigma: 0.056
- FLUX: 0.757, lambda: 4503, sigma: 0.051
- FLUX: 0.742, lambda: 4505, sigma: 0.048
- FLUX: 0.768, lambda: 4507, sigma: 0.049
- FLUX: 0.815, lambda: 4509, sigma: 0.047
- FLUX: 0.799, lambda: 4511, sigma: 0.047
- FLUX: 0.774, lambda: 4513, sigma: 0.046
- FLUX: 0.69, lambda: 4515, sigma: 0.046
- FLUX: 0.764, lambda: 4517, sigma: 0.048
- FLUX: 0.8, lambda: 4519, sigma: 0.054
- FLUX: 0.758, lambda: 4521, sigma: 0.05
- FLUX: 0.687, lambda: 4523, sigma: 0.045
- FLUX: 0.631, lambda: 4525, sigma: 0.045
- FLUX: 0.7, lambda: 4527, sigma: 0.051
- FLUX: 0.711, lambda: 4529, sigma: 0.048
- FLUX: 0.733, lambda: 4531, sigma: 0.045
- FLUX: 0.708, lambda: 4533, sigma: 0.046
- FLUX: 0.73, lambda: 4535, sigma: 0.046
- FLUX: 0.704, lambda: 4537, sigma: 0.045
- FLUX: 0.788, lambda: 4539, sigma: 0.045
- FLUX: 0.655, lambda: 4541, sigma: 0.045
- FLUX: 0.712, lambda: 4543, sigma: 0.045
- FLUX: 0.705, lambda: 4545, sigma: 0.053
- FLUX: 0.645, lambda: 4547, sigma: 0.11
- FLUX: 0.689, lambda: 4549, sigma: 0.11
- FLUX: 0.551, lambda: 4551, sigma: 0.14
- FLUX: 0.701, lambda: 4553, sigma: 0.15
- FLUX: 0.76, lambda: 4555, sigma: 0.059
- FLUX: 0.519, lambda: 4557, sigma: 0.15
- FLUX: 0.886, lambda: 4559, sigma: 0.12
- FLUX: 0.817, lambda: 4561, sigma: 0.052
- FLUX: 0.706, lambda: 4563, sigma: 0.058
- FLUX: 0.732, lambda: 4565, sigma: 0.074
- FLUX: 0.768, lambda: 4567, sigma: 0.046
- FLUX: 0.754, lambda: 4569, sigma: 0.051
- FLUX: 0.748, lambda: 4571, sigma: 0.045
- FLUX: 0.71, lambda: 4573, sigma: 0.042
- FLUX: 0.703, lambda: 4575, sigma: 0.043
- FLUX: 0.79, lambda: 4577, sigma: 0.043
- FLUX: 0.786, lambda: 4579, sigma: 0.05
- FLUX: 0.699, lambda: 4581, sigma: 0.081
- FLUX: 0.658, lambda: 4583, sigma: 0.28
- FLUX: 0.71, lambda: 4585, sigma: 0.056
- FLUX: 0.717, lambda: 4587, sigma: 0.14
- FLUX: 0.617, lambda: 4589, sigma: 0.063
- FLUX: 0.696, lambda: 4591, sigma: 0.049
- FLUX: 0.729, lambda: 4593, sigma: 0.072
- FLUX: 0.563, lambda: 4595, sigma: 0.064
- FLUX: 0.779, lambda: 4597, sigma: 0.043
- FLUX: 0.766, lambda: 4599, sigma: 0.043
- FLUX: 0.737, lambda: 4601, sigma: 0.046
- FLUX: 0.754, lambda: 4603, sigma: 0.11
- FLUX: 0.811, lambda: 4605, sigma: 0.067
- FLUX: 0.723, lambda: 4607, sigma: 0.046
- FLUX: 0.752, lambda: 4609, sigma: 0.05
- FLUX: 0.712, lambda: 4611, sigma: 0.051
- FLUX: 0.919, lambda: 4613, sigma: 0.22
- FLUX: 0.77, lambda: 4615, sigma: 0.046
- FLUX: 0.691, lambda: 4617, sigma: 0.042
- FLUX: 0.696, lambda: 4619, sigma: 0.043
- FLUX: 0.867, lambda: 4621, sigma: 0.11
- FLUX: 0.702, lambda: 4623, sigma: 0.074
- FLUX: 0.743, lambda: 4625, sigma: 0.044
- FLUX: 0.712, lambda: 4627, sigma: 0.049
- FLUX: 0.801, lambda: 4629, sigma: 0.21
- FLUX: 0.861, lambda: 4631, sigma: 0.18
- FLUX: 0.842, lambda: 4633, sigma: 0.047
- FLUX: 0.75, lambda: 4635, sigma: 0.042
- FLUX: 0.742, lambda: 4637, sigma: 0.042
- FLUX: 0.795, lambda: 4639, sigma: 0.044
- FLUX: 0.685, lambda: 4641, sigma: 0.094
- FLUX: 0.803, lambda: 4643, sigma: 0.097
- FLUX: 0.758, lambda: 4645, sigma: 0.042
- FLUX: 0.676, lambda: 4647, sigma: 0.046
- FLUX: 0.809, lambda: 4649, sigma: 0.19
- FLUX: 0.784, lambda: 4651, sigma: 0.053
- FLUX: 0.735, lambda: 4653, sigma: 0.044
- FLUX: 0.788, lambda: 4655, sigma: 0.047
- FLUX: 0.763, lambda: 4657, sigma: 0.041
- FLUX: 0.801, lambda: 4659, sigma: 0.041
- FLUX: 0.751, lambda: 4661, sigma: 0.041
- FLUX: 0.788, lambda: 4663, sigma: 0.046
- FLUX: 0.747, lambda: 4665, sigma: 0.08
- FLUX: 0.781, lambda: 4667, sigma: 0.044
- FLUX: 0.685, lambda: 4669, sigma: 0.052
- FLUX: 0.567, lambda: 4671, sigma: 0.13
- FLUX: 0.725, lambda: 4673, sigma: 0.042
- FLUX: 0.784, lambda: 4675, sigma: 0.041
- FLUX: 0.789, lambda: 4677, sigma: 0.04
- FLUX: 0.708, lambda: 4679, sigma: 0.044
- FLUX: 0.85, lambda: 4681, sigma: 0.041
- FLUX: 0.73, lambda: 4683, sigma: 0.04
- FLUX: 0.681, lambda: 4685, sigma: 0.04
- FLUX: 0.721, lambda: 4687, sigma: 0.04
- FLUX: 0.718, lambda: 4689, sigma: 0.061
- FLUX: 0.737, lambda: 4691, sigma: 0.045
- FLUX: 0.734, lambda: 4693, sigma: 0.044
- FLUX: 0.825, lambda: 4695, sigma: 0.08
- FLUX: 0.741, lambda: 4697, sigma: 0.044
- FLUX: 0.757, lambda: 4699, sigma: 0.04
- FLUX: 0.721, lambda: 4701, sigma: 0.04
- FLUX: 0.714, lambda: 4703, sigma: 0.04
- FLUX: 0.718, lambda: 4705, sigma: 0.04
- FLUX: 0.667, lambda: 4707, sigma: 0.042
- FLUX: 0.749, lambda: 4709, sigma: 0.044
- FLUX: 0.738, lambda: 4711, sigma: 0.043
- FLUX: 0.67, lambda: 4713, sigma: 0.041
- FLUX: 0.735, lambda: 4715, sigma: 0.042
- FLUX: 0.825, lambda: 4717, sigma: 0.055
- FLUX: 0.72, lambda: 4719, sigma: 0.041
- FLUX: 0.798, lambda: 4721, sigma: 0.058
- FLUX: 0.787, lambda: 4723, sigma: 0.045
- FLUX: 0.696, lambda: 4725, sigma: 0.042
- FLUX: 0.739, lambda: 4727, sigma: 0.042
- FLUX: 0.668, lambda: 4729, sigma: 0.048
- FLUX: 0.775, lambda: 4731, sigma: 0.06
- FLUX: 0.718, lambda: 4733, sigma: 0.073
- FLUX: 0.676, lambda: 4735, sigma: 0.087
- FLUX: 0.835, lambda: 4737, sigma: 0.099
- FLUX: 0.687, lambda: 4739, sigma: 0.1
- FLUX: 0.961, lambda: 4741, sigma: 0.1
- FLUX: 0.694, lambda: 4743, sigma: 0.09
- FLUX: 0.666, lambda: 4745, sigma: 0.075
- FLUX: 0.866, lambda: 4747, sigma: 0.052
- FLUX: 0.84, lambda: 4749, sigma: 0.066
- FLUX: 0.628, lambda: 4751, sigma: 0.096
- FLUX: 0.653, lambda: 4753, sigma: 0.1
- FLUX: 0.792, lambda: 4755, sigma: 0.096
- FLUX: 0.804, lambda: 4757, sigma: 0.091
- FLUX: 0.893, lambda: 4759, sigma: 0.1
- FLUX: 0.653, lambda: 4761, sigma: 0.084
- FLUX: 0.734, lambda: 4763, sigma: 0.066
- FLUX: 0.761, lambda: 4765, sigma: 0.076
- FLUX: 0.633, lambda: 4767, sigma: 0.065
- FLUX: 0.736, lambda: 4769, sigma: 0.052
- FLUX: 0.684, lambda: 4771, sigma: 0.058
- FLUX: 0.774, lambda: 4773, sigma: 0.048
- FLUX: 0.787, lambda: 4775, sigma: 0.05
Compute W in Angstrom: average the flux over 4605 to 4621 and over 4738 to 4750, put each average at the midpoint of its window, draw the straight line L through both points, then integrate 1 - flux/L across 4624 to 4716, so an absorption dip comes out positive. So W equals 3.0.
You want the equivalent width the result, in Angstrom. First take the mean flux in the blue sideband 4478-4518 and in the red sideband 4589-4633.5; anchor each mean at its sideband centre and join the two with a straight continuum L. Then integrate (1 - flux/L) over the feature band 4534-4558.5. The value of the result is 2.4 Angstrom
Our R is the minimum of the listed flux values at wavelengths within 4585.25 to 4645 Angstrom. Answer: 0.563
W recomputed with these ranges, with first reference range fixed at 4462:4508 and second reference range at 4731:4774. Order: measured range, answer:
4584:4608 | 1.0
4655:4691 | 0.3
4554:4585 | 0.5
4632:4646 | -0.4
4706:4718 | 0.3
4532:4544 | 0.5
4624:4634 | -0.6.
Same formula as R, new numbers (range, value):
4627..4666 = 0.676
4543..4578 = 0.519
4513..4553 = 0.551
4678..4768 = 0.628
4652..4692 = 0.567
